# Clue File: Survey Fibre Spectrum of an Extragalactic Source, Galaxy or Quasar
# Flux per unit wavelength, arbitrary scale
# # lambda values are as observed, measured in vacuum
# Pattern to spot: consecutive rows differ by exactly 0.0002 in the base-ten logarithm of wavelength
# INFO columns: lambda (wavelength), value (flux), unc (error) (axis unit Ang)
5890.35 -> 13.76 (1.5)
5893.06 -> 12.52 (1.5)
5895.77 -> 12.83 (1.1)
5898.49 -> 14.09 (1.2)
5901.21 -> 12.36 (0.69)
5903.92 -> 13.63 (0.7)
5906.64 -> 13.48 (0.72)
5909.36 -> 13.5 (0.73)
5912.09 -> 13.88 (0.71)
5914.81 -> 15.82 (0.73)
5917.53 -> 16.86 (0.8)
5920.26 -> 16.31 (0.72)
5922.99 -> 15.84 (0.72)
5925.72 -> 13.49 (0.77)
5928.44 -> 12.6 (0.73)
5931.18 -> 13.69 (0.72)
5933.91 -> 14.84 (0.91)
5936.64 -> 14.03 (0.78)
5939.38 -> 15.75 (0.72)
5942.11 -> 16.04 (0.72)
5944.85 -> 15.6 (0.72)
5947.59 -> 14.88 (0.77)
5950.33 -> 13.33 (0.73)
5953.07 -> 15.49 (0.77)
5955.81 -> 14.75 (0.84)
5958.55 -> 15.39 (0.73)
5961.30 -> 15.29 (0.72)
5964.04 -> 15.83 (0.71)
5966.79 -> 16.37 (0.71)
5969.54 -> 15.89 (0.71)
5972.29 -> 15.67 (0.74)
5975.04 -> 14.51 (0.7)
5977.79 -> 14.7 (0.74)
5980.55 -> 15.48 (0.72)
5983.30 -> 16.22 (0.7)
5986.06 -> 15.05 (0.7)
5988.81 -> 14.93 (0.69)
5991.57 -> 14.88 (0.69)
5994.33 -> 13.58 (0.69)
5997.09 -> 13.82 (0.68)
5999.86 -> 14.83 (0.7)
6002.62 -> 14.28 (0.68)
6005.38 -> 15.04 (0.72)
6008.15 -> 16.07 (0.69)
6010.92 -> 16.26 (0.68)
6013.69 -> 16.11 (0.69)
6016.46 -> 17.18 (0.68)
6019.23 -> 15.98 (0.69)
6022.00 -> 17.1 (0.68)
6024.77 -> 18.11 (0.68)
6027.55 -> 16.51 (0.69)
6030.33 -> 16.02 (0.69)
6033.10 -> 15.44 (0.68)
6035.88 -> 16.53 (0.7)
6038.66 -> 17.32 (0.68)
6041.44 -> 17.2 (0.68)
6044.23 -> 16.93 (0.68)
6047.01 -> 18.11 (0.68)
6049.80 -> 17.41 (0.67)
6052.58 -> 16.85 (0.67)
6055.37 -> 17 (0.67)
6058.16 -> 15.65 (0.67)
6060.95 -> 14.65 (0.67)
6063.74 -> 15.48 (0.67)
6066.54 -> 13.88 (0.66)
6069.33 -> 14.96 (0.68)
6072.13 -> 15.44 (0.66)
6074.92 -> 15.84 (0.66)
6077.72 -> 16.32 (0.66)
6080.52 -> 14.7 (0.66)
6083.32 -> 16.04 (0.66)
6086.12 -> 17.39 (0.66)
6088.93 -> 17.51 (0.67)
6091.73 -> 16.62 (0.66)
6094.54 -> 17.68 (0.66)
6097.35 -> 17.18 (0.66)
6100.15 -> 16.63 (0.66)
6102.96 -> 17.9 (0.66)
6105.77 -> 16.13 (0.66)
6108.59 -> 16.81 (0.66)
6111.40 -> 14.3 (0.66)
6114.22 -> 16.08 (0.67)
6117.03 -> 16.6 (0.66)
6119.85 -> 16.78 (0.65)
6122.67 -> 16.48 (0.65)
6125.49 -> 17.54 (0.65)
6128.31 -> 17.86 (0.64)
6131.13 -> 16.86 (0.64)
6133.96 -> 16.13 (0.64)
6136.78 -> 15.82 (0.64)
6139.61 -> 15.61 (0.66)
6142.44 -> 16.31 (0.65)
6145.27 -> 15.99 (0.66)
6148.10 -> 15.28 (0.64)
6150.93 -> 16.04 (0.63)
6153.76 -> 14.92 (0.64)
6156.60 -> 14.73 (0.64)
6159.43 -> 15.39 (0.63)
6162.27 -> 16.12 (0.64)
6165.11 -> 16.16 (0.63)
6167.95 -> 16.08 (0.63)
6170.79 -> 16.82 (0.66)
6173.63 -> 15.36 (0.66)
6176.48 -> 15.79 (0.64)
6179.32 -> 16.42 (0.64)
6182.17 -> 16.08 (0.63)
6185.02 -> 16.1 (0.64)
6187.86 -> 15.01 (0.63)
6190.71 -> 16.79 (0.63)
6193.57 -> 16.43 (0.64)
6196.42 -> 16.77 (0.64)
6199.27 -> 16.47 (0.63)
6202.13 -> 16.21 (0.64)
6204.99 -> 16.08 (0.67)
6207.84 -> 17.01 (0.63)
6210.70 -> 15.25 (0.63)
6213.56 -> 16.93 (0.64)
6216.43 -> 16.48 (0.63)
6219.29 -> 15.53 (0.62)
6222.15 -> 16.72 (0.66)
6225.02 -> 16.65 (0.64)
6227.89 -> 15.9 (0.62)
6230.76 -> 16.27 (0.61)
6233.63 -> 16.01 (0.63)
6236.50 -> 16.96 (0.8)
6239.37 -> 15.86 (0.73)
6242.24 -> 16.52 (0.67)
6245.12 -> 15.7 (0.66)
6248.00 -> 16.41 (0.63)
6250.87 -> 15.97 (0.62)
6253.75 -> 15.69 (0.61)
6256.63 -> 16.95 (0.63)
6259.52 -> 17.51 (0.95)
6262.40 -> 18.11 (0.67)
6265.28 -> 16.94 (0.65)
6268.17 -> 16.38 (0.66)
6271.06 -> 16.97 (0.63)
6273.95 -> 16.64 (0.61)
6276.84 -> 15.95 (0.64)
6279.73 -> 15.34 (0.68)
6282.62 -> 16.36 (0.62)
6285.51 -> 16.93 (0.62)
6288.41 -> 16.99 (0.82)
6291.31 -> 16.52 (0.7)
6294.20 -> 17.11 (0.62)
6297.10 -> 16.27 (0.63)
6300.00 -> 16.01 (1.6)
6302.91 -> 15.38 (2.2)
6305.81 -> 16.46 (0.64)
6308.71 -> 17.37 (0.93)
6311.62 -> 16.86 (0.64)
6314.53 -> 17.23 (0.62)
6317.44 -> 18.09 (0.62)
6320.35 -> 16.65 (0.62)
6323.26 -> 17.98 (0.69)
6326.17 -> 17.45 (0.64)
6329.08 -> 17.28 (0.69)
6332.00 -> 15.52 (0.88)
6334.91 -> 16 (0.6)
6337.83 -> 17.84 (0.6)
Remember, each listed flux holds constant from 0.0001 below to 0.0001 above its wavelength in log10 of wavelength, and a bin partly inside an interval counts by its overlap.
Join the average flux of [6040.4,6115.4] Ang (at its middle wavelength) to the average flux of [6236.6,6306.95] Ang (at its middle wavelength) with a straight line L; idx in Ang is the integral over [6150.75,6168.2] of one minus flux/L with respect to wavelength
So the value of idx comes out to 0.86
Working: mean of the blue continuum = 16.3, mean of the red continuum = 16.5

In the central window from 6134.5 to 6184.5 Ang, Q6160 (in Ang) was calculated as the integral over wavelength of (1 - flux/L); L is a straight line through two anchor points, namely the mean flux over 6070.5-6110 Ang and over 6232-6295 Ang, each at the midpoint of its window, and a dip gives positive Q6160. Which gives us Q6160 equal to 2.2 Ang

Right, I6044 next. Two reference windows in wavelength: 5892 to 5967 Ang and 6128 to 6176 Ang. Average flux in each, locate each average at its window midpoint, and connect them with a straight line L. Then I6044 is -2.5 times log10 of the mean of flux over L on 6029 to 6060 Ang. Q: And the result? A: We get -0.10 mag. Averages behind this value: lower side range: 14.6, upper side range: 15.9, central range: 16.7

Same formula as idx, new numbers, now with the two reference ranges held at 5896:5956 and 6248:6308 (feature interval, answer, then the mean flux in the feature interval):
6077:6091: -0.9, 16.4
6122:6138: -1.1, 16.8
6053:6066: -0.3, 15.7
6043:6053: -1.4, 17.4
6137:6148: -0.1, 15.9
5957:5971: -1.0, 15.7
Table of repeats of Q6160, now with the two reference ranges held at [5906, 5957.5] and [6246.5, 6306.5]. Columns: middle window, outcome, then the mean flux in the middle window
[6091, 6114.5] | -1.5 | 16.6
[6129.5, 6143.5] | -0.3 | 16.2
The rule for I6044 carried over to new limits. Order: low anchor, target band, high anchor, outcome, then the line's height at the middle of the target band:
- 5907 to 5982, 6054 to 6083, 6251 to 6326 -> 0.02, 15.6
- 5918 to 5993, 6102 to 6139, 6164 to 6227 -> -0.04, 15.9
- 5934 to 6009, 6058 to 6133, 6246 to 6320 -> -0.04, 15.7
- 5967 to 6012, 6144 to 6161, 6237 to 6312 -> 0.04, 15.9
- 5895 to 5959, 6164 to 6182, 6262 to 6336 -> -0.01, 16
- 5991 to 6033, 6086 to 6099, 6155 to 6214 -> -0.09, 15.9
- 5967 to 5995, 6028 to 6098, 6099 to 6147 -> -0.03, 15.9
